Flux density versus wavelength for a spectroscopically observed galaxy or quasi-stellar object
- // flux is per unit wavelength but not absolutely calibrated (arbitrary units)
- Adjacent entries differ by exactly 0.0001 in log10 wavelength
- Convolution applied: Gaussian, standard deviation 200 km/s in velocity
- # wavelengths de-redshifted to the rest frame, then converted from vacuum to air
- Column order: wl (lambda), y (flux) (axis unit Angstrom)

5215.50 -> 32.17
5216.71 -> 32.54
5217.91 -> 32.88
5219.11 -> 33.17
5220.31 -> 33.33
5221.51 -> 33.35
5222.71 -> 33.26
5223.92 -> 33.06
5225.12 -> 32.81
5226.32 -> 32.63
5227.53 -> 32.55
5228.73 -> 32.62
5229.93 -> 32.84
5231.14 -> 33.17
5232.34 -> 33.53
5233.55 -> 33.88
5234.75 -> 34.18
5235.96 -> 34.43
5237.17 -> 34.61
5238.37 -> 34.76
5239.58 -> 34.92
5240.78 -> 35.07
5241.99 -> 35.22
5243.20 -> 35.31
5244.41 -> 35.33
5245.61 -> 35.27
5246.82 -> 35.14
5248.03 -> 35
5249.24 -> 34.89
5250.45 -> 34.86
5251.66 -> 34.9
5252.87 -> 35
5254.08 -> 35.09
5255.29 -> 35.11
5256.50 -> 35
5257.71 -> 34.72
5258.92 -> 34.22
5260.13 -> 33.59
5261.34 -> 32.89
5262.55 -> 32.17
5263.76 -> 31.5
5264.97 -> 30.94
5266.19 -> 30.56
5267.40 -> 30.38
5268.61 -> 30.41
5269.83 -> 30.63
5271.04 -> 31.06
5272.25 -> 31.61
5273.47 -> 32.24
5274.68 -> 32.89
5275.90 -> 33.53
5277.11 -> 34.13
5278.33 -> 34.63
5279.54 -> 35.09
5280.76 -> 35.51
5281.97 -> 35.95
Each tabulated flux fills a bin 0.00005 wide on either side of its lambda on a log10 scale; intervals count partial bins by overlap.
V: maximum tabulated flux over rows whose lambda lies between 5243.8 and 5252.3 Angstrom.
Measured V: 35.33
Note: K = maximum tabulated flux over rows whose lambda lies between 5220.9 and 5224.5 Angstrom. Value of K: 33.35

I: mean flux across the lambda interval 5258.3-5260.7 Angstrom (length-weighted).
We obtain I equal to 33.9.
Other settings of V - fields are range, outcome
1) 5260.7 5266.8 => 32.89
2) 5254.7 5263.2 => 35.11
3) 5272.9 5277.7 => 34.13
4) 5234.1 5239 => 34.76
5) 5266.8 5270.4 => 30.63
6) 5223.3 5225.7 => 33.06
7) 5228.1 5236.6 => 34.43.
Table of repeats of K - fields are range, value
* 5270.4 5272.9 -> 31.61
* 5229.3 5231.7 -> 33.17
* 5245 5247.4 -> 35.27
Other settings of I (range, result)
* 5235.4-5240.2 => 34.7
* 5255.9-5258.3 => 34.9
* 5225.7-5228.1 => 32.5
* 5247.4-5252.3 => 34.9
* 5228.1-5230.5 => 32.8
